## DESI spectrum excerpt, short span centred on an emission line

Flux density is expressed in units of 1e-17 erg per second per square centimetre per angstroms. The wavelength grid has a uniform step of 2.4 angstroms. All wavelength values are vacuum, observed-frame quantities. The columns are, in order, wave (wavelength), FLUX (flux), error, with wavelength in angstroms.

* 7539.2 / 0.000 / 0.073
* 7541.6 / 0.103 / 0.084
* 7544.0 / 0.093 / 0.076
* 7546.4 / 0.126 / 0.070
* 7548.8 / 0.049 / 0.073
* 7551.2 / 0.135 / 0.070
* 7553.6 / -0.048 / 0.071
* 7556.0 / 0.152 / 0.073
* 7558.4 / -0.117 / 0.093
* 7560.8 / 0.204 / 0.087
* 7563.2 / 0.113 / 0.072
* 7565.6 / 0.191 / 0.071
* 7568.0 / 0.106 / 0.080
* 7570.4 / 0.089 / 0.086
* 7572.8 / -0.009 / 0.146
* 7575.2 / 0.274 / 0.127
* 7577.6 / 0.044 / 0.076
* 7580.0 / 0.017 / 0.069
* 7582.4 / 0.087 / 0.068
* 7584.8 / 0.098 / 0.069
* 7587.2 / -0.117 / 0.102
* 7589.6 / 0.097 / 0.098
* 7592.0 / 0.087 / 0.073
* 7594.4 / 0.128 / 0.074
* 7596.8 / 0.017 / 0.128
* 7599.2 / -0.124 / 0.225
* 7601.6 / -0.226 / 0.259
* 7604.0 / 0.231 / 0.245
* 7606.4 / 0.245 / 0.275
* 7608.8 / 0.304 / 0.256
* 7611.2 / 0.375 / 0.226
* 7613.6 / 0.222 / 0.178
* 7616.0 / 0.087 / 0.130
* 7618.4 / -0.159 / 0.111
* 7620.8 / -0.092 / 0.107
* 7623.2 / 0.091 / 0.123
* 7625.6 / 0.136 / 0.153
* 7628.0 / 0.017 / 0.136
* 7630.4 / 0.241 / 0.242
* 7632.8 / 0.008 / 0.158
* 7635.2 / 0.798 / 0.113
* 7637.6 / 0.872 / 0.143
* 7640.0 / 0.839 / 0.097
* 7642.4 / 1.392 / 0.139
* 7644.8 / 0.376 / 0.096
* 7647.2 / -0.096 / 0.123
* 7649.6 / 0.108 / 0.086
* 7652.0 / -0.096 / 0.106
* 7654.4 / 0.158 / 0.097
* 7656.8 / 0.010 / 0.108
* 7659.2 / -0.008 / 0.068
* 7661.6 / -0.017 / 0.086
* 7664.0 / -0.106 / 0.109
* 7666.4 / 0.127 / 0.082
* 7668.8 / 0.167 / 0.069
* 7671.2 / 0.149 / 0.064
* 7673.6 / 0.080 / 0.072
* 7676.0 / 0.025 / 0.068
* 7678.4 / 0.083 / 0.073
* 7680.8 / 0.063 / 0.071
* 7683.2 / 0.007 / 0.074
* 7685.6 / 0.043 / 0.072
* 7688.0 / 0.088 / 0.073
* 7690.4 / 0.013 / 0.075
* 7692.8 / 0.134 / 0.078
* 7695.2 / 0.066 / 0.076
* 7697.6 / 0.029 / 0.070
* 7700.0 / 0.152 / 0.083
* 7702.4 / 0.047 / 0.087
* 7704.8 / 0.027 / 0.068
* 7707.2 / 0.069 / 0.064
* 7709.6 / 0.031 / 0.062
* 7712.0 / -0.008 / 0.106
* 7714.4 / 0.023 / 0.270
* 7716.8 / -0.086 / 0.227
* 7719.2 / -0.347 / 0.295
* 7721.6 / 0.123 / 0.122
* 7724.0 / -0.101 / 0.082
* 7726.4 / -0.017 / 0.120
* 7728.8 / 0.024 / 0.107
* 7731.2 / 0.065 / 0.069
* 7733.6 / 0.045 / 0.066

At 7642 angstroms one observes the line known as [O II] 3727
